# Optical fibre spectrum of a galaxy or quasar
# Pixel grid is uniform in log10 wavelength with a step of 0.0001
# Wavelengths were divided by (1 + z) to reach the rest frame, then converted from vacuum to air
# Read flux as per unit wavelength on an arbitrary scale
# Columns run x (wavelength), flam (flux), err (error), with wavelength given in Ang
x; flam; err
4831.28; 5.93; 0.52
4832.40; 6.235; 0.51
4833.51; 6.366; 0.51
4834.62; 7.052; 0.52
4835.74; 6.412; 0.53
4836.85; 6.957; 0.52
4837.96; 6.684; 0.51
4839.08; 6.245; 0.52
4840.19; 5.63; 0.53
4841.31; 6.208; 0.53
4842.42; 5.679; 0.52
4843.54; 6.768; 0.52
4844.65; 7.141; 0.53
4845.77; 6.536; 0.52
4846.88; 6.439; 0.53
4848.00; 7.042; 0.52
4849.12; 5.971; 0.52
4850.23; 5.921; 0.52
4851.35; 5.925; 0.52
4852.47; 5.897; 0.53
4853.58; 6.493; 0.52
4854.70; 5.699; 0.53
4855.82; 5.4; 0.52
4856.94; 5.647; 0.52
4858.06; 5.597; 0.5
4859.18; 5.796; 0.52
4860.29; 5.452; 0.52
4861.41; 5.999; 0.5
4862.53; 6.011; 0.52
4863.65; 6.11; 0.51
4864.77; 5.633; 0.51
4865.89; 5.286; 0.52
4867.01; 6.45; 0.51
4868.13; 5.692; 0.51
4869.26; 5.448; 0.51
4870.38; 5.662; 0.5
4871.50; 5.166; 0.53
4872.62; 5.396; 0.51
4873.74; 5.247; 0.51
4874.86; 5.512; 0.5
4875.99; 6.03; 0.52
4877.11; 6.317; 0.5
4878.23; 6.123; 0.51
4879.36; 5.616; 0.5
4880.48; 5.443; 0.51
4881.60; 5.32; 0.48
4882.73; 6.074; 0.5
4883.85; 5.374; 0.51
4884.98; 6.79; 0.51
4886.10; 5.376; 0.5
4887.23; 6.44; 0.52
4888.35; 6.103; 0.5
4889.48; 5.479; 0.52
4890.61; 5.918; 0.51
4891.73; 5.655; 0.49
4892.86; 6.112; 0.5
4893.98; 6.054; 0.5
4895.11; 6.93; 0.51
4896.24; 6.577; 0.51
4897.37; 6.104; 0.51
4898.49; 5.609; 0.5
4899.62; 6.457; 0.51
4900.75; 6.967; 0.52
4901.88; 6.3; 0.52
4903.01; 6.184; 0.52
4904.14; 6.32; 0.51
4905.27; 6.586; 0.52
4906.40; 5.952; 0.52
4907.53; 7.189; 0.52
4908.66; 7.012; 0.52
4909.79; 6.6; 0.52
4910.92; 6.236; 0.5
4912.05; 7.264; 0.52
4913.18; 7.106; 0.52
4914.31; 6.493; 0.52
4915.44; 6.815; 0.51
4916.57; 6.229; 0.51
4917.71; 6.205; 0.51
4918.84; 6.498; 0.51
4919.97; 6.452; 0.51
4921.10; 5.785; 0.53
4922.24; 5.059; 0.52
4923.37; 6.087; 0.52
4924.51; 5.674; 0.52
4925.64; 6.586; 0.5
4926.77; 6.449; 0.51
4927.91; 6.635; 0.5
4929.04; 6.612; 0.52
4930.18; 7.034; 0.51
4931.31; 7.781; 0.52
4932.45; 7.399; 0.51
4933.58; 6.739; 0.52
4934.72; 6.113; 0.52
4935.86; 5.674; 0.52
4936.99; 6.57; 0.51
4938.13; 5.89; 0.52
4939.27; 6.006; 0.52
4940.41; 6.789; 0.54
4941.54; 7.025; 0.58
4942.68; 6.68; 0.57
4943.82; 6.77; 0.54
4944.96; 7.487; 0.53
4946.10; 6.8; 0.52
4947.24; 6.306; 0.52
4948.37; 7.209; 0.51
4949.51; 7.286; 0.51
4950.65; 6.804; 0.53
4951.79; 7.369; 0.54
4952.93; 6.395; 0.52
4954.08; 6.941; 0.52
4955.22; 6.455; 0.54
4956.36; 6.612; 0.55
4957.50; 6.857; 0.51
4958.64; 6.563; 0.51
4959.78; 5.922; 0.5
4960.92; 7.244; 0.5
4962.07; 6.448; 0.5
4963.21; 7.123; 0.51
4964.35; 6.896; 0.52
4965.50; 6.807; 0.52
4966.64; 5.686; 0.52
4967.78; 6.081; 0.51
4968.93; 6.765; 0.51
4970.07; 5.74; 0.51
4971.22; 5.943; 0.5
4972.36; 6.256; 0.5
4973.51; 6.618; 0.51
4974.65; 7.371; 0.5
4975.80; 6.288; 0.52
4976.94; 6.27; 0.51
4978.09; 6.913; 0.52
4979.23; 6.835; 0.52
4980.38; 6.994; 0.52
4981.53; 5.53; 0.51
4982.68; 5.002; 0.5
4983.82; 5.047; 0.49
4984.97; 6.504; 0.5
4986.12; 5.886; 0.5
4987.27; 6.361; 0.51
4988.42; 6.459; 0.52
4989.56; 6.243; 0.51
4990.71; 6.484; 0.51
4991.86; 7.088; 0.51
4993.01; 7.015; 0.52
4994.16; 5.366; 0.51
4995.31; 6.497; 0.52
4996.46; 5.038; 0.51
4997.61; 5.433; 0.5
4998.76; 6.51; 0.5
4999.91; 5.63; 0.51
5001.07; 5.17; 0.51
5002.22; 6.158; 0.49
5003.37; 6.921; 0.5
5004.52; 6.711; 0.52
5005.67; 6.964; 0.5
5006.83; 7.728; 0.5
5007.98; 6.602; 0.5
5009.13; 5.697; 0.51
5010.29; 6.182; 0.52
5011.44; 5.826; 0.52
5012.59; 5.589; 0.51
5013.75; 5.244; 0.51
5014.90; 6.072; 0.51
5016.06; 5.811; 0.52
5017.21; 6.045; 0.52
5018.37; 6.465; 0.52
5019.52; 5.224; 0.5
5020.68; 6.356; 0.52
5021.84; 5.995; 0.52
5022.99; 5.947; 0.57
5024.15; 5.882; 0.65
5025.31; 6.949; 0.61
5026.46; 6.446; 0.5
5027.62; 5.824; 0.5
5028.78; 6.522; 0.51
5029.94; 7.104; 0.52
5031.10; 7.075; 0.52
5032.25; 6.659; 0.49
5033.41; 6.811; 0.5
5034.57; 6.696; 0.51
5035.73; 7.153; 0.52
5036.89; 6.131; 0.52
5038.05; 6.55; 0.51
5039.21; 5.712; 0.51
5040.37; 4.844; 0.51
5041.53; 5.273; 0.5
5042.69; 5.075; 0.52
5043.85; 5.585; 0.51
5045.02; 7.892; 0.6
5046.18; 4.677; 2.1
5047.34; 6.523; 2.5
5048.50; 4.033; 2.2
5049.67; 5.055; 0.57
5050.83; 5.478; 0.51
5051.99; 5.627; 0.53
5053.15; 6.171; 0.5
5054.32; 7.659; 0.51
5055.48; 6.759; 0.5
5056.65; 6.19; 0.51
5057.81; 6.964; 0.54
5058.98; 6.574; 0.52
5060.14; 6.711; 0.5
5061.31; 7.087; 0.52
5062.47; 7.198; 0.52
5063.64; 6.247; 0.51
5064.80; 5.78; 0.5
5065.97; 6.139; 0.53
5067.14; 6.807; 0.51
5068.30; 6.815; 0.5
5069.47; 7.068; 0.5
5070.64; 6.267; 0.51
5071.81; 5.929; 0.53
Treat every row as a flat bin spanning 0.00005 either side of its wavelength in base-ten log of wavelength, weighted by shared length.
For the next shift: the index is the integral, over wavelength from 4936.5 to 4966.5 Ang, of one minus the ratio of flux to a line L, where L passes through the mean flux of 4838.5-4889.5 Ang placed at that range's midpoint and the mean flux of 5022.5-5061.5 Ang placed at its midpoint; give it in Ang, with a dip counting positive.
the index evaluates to -3.3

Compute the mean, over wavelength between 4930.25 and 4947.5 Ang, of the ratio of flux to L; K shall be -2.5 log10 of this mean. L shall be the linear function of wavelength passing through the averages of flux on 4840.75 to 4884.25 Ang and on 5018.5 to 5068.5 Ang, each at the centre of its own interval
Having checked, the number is -0.111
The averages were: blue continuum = 5.89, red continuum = 6.24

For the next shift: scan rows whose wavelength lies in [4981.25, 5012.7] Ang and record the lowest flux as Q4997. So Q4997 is 5.002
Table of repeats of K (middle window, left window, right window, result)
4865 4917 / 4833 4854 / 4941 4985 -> 0.061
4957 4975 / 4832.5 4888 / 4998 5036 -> -0.054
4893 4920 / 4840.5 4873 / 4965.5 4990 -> -0.075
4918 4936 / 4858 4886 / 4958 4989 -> -0.061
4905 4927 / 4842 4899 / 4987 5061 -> -0.071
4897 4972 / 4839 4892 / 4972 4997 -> -0.073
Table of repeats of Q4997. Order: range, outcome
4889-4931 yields 5.059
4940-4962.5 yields 5.922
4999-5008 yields 5.17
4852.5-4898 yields 5.166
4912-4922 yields 5.785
